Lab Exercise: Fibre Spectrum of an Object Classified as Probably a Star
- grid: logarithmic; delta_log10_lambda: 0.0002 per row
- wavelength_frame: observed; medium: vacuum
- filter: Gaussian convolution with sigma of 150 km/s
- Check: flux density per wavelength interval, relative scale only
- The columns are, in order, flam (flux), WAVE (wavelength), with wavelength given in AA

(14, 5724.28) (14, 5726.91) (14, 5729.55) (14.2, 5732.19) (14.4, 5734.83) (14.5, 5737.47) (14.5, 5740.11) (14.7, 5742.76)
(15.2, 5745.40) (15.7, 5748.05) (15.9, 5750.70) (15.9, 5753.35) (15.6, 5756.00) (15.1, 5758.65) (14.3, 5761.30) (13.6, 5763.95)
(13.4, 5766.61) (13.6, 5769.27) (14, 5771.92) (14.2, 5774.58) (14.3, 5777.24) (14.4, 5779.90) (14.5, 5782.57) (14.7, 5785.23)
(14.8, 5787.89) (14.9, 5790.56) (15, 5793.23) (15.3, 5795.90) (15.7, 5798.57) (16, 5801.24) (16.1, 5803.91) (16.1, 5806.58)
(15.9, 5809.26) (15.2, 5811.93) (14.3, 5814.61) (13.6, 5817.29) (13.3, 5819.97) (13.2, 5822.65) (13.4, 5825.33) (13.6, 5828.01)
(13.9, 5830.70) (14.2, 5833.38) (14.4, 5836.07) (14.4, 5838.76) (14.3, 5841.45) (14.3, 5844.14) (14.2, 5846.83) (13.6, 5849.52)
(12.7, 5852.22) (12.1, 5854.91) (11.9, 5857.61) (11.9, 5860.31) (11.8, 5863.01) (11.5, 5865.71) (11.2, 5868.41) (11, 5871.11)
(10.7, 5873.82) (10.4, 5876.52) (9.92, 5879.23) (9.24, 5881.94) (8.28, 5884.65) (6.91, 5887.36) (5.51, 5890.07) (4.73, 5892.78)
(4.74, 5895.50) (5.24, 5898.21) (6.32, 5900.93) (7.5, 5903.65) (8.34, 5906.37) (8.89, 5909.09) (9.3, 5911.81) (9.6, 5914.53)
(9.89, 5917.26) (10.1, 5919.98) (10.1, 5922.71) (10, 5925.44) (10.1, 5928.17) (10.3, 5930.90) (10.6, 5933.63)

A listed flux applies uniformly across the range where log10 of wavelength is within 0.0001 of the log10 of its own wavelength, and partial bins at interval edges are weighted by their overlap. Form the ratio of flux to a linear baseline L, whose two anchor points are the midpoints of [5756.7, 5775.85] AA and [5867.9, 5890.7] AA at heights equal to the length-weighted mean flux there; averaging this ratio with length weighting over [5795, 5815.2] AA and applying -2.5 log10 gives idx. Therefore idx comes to -0.25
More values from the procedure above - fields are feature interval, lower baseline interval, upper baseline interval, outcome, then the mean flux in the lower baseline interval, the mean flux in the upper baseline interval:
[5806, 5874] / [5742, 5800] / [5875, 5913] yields -0.241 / 14.8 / 7.53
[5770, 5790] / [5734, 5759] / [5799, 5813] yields 0.083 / 15.2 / 15.9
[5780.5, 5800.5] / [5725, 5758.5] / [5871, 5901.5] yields -0.204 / 14.9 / 7.65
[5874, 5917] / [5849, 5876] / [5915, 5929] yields 0.350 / 11.7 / 10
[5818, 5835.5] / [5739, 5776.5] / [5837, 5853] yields 0.038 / 14.7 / 14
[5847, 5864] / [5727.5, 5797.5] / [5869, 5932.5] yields -0.177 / 14.6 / 8.61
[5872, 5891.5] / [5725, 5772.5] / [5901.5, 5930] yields 0.190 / 14.6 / 9.31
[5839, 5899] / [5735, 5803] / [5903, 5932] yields 0.098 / 14.8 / 9.51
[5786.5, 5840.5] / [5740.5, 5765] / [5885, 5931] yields -0.188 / 15.1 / 8.04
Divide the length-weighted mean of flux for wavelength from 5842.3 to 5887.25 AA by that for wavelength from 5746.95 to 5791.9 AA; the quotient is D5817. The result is 0.78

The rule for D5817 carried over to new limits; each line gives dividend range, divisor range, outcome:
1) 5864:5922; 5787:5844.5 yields 0.59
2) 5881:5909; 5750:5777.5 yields 0.46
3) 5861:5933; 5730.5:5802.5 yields 0.61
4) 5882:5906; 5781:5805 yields 0.42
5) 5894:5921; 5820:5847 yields 0.57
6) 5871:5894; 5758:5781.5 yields 0.60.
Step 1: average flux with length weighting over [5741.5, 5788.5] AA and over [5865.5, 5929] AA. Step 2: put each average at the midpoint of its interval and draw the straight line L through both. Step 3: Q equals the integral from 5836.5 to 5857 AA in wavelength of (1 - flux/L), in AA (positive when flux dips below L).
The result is -5.0 AA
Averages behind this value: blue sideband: 14.7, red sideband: 8.67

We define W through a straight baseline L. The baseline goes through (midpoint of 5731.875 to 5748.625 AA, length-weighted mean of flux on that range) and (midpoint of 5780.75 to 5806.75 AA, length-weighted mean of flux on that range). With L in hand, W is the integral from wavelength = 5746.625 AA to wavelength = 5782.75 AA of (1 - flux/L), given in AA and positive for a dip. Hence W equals 0.9 AA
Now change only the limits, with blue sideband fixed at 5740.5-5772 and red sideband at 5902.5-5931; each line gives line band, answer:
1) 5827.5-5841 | -2.2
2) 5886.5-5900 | 6.4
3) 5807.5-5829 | -2.3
